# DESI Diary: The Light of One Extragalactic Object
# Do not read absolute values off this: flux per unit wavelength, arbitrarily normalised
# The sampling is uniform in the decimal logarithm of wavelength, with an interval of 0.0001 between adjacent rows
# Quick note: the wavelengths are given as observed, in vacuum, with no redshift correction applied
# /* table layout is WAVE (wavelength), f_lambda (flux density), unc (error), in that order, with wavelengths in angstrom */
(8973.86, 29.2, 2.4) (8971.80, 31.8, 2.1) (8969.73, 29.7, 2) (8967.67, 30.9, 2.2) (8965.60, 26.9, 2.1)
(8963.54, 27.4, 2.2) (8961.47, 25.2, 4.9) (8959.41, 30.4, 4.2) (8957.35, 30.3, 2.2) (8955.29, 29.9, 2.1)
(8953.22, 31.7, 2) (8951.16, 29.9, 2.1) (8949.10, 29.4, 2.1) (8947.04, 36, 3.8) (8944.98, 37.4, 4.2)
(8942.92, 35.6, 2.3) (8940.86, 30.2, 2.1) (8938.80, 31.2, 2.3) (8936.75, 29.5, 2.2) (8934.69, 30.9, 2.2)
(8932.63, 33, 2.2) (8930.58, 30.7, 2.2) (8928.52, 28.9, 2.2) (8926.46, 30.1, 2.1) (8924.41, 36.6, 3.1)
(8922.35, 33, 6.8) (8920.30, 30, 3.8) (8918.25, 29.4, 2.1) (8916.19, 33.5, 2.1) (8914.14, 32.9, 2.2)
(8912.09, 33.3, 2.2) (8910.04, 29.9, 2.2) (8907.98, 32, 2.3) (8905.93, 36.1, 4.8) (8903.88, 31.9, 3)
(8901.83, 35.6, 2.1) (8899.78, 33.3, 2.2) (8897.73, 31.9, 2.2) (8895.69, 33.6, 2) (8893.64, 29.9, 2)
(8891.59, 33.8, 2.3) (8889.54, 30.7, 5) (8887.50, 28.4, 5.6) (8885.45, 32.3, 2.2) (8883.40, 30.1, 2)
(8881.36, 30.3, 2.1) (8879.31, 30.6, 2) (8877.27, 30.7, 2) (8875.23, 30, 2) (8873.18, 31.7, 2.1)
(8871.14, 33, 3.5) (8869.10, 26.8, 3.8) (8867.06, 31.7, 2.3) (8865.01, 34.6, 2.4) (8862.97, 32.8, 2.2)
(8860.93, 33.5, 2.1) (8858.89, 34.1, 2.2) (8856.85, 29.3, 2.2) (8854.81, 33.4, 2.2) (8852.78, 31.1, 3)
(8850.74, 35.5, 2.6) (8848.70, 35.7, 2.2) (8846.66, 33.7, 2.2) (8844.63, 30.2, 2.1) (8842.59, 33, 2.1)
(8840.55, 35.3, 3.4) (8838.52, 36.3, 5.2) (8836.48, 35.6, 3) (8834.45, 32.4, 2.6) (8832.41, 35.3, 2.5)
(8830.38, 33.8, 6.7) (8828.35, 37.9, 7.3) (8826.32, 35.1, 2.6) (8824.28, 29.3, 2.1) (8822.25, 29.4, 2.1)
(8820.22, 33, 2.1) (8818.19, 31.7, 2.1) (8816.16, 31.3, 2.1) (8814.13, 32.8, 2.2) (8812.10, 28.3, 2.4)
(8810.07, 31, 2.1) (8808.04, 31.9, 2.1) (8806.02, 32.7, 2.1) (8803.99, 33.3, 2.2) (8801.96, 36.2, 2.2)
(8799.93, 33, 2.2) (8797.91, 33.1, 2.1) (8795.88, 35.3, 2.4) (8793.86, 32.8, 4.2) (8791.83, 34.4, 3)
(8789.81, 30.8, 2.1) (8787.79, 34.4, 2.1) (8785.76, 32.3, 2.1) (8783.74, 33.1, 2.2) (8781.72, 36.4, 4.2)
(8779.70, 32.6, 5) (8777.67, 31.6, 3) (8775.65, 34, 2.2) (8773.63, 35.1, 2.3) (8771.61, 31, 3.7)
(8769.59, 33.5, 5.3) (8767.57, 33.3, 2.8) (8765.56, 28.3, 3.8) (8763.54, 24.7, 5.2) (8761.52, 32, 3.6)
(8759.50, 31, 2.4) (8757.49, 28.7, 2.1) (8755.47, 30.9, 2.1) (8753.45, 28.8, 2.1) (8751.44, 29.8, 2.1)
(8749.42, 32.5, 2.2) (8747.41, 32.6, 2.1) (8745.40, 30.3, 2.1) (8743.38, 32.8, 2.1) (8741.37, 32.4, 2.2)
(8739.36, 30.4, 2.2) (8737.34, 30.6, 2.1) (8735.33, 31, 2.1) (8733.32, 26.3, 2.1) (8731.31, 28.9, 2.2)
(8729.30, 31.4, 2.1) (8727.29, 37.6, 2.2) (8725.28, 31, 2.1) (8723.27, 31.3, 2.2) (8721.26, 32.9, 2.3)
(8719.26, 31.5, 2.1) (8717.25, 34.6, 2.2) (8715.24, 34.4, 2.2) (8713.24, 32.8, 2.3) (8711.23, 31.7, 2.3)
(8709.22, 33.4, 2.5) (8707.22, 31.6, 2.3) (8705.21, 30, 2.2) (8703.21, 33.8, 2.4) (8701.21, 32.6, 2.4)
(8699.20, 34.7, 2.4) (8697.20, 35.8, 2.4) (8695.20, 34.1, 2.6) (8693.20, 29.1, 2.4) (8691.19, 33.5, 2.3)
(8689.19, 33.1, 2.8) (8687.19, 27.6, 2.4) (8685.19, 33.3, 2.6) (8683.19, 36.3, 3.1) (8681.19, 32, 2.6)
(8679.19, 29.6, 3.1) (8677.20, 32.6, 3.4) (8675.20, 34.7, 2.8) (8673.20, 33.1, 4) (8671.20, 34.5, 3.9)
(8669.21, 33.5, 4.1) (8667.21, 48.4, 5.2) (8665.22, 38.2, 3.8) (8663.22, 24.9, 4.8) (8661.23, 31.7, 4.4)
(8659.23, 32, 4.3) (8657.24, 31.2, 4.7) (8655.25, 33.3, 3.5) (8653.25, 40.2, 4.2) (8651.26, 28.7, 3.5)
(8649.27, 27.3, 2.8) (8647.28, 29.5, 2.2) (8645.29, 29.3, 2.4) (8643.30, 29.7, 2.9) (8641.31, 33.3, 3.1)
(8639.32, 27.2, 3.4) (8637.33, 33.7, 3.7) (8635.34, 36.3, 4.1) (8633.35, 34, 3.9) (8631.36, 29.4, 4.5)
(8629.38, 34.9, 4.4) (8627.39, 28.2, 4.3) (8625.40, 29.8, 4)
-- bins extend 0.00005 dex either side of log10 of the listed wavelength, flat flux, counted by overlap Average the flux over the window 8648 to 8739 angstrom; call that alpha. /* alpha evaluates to 32.7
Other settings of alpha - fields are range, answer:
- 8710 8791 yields 31.7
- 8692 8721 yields 32.9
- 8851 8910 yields 31.9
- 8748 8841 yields 32.5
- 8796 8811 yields 33.2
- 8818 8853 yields 33.7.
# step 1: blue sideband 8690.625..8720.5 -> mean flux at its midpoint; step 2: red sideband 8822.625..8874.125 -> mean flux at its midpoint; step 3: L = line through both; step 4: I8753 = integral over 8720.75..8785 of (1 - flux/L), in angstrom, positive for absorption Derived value 3.0 angstrom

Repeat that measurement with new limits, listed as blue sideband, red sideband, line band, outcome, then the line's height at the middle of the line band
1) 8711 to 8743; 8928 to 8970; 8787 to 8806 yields -1.3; 31.5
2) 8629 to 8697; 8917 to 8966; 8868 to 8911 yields -0.3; 31.3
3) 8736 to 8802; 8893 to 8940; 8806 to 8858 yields -1.4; 32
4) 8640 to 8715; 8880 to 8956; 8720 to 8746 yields 1.0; 32.6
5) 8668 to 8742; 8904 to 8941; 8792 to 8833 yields -1.0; 32.1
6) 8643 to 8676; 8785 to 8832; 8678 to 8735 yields 1.1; 33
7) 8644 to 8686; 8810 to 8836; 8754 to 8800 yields 0.6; 32.7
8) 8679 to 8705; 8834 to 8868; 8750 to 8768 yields 1.8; 33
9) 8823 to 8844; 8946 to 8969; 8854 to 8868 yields 0.2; 33.3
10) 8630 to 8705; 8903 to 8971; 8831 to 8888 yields -1.3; 31.7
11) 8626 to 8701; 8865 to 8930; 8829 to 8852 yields -1.7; 31.9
